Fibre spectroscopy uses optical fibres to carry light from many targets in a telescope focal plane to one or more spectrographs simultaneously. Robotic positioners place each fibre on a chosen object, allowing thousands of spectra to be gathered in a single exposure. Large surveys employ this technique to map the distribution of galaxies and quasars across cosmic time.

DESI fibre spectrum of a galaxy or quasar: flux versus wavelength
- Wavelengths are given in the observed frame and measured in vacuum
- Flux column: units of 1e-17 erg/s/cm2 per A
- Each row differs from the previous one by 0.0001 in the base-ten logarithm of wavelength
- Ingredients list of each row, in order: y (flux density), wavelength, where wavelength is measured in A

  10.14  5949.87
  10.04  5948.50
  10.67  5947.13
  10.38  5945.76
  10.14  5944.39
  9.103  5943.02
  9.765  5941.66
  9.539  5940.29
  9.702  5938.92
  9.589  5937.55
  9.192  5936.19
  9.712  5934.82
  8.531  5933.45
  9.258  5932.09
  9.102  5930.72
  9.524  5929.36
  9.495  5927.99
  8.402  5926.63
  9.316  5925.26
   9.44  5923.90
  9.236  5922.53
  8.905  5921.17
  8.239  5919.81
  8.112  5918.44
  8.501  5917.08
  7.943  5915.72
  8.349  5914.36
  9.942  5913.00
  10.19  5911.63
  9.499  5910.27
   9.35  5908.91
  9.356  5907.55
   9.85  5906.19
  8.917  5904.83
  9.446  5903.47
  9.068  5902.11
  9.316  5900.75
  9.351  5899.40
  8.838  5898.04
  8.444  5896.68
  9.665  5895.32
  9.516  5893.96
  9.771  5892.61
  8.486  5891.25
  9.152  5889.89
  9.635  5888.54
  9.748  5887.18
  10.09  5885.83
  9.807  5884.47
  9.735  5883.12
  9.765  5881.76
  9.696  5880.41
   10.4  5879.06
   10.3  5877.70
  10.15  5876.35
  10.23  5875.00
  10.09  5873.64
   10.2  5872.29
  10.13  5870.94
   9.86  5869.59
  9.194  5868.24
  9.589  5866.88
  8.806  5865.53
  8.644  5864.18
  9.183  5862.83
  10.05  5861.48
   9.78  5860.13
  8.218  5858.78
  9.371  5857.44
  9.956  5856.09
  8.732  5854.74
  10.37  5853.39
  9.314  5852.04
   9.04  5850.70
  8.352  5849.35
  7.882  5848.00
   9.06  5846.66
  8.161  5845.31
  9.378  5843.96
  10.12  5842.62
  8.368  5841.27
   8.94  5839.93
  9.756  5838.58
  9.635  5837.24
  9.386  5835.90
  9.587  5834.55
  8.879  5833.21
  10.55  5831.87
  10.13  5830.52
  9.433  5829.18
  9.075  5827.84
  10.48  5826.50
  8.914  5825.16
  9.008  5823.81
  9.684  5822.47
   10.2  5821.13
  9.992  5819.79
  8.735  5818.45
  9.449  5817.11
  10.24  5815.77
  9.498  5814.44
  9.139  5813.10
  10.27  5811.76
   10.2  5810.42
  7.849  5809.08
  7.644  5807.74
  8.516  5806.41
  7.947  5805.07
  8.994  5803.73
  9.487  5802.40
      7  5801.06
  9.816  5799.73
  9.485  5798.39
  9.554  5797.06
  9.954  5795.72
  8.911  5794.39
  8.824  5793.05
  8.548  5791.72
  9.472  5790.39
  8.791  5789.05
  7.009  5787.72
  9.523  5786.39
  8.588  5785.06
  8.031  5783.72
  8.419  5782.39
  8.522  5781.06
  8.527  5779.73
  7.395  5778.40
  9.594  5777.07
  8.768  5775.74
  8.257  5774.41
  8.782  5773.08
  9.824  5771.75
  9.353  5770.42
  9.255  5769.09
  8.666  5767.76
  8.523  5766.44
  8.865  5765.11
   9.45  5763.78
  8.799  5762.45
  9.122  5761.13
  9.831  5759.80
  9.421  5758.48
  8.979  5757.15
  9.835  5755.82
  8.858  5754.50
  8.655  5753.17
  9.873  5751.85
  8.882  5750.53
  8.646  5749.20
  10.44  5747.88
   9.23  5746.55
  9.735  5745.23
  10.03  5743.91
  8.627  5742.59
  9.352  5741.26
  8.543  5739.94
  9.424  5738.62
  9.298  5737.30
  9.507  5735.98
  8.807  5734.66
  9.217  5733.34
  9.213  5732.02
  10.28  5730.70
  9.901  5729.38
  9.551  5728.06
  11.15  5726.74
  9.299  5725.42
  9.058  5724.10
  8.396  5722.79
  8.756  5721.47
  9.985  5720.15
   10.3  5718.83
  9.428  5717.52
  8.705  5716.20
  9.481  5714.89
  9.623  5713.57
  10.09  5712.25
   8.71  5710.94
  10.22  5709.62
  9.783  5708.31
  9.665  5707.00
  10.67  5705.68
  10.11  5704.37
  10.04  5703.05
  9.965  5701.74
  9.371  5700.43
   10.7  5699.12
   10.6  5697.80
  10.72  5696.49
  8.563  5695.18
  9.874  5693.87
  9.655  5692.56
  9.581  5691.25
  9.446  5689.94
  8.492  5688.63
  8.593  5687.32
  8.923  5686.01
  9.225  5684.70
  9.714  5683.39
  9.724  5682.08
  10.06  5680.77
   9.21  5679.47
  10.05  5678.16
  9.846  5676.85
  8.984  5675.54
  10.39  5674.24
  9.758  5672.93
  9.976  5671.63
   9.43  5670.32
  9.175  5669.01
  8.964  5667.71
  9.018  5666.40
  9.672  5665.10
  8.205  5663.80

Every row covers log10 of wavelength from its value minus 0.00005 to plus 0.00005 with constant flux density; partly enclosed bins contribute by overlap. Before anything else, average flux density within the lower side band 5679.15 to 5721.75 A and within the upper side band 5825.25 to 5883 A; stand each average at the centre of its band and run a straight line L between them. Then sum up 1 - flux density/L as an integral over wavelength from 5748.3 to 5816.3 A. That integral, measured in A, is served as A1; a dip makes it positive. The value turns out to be 4.3 A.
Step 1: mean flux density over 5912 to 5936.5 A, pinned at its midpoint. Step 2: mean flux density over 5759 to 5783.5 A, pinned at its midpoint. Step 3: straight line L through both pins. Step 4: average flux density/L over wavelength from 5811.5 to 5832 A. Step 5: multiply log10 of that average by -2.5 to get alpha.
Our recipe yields -0.09 mag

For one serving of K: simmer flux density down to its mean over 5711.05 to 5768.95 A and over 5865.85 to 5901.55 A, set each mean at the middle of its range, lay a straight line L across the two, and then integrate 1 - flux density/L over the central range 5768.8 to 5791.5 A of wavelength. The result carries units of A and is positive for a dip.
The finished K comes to 1.75 A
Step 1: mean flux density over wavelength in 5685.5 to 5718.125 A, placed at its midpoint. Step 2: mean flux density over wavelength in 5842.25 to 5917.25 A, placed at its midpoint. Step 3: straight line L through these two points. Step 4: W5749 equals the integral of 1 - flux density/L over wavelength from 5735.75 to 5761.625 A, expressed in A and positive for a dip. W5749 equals 0.7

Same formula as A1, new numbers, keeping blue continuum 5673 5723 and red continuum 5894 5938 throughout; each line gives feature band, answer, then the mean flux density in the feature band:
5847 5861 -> 0.24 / 9.12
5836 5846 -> 0.11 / 9.2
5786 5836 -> 0.85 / 9.21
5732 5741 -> 0.37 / 9.15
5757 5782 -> 1.41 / 8.94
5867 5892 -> -1.61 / 9.81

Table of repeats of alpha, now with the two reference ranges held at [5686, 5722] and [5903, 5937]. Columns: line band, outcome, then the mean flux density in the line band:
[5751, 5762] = 0.025 mag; 9.31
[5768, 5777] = 0.051 mag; 9.05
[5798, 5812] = 0.075 mag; 8.78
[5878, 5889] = -0.076 mag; 9.88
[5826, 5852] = 0.006 mag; 9.27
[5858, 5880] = -0.050 mag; 9.68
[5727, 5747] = 0.018 mag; 9.42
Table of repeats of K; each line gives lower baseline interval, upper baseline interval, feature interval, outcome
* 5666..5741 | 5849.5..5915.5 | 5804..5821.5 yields 0.62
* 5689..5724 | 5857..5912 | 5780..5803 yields 1.92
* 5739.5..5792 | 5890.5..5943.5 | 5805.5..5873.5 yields -1.97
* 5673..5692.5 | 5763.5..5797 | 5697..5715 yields -1.25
